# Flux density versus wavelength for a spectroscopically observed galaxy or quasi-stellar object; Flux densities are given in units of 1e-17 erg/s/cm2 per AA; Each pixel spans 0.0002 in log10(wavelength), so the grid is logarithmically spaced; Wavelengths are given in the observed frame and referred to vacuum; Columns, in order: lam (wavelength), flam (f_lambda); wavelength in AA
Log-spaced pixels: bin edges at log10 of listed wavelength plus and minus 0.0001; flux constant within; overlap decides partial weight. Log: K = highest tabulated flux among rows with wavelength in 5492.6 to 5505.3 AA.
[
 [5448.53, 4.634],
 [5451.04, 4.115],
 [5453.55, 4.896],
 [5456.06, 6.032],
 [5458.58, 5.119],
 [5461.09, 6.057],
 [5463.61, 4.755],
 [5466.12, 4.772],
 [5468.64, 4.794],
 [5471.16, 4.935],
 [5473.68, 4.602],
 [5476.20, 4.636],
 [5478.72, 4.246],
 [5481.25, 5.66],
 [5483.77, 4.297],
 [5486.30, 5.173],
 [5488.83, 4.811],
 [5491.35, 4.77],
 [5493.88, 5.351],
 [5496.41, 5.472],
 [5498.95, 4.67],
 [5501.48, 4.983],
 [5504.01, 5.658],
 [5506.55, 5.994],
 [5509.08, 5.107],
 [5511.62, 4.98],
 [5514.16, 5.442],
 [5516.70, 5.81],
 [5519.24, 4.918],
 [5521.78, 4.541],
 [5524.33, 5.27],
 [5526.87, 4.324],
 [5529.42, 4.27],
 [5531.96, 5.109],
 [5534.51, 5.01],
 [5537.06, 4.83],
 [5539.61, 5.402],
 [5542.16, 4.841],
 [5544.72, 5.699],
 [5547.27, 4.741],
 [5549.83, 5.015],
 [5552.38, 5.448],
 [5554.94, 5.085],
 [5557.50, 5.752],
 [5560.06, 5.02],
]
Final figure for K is 5.658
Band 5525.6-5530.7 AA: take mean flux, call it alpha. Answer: 4.3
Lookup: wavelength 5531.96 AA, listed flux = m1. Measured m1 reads 5.109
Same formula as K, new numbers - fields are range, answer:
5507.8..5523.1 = 5.81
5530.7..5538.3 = 5.109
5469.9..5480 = 4.935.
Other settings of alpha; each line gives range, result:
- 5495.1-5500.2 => 5.07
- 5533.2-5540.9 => 5.08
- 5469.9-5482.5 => 4.81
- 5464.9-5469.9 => 4.78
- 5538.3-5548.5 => 5.17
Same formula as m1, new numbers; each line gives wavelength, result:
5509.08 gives 5.107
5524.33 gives 5.27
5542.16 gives 4.841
